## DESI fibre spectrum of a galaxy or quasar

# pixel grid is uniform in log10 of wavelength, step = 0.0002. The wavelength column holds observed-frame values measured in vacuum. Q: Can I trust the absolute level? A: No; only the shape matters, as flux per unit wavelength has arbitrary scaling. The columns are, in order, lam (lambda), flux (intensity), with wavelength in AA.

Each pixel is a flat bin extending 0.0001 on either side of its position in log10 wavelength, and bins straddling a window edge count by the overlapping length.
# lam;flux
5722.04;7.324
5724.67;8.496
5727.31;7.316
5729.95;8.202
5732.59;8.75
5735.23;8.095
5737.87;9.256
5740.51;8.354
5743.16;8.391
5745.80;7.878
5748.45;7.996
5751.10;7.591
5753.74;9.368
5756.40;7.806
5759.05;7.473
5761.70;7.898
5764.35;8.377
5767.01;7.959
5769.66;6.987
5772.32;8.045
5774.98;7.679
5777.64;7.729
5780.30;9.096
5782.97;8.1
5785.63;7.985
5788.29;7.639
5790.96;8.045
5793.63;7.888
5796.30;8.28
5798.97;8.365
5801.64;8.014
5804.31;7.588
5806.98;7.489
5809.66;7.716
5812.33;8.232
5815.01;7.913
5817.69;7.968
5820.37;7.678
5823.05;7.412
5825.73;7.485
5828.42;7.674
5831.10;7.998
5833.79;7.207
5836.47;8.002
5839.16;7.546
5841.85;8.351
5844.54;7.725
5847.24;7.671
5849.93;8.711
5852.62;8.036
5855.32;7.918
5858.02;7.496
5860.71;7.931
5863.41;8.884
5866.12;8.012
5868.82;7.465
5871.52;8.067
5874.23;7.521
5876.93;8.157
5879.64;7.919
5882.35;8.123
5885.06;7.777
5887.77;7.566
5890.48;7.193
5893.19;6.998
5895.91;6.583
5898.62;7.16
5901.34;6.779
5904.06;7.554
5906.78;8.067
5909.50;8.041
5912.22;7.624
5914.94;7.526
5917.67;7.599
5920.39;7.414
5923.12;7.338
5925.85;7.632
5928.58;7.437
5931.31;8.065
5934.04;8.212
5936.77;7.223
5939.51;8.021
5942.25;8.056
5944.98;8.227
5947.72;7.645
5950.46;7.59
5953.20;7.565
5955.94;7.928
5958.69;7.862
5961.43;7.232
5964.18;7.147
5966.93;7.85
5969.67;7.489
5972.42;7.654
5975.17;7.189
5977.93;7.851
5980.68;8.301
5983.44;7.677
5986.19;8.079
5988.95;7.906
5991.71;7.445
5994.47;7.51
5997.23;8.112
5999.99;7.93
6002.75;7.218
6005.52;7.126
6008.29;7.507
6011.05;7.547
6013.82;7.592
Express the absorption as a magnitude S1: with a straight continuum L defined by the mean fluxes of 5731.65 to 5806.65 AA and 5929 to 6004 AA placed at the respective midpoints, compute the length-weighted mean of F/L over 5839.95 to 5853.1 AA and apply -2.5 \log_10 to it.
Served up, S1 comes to -0.02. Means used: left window 8.08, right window 7.74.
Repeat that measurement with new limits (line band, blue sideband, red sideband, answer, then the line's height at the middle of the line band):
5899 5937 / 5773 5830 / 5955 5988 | 0.02 mag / 7.76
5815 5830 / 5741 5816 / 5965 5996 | 0.04 mag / 7.93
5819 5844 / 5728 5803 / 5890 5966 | 0.03 mag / 7.89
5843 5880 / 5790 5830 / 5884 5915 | -0.05 mag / 7.59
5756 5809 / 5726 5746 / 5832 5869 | 0.03 mag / 8.16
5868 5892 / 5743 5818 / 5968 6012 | 0.01 mag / 7.83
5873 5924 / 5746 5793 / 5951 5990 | 0.04 mag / 7.8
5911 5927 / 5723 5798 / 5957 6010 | 0.04 mag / 7.77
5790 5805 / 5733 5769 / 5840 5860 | 0.00 mag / 8.08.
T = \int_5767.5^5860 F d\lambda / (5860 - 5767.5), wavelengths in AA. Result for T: 7.87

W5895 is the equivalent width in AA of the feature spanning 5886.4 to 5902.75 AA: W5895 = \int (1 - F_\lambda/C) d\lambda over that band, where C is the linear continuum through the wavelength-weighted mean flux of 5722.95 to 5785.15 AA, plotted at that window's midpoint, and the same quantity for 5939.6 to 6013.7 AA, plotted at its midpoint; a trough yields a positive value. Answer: 1.66 AA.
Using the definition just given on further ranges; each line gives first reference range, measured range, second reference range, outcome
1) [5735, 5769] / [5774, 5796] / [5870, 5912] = 0.0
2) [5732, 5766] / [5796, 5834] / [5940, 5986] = 1.3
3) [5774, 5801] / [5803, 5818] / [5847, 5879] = 0.5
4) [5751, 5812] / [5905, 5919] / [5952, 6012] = 0.0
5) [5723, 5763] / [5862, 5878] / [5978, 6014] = -0.1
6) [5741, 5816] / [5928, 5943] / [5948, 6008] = -0.2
